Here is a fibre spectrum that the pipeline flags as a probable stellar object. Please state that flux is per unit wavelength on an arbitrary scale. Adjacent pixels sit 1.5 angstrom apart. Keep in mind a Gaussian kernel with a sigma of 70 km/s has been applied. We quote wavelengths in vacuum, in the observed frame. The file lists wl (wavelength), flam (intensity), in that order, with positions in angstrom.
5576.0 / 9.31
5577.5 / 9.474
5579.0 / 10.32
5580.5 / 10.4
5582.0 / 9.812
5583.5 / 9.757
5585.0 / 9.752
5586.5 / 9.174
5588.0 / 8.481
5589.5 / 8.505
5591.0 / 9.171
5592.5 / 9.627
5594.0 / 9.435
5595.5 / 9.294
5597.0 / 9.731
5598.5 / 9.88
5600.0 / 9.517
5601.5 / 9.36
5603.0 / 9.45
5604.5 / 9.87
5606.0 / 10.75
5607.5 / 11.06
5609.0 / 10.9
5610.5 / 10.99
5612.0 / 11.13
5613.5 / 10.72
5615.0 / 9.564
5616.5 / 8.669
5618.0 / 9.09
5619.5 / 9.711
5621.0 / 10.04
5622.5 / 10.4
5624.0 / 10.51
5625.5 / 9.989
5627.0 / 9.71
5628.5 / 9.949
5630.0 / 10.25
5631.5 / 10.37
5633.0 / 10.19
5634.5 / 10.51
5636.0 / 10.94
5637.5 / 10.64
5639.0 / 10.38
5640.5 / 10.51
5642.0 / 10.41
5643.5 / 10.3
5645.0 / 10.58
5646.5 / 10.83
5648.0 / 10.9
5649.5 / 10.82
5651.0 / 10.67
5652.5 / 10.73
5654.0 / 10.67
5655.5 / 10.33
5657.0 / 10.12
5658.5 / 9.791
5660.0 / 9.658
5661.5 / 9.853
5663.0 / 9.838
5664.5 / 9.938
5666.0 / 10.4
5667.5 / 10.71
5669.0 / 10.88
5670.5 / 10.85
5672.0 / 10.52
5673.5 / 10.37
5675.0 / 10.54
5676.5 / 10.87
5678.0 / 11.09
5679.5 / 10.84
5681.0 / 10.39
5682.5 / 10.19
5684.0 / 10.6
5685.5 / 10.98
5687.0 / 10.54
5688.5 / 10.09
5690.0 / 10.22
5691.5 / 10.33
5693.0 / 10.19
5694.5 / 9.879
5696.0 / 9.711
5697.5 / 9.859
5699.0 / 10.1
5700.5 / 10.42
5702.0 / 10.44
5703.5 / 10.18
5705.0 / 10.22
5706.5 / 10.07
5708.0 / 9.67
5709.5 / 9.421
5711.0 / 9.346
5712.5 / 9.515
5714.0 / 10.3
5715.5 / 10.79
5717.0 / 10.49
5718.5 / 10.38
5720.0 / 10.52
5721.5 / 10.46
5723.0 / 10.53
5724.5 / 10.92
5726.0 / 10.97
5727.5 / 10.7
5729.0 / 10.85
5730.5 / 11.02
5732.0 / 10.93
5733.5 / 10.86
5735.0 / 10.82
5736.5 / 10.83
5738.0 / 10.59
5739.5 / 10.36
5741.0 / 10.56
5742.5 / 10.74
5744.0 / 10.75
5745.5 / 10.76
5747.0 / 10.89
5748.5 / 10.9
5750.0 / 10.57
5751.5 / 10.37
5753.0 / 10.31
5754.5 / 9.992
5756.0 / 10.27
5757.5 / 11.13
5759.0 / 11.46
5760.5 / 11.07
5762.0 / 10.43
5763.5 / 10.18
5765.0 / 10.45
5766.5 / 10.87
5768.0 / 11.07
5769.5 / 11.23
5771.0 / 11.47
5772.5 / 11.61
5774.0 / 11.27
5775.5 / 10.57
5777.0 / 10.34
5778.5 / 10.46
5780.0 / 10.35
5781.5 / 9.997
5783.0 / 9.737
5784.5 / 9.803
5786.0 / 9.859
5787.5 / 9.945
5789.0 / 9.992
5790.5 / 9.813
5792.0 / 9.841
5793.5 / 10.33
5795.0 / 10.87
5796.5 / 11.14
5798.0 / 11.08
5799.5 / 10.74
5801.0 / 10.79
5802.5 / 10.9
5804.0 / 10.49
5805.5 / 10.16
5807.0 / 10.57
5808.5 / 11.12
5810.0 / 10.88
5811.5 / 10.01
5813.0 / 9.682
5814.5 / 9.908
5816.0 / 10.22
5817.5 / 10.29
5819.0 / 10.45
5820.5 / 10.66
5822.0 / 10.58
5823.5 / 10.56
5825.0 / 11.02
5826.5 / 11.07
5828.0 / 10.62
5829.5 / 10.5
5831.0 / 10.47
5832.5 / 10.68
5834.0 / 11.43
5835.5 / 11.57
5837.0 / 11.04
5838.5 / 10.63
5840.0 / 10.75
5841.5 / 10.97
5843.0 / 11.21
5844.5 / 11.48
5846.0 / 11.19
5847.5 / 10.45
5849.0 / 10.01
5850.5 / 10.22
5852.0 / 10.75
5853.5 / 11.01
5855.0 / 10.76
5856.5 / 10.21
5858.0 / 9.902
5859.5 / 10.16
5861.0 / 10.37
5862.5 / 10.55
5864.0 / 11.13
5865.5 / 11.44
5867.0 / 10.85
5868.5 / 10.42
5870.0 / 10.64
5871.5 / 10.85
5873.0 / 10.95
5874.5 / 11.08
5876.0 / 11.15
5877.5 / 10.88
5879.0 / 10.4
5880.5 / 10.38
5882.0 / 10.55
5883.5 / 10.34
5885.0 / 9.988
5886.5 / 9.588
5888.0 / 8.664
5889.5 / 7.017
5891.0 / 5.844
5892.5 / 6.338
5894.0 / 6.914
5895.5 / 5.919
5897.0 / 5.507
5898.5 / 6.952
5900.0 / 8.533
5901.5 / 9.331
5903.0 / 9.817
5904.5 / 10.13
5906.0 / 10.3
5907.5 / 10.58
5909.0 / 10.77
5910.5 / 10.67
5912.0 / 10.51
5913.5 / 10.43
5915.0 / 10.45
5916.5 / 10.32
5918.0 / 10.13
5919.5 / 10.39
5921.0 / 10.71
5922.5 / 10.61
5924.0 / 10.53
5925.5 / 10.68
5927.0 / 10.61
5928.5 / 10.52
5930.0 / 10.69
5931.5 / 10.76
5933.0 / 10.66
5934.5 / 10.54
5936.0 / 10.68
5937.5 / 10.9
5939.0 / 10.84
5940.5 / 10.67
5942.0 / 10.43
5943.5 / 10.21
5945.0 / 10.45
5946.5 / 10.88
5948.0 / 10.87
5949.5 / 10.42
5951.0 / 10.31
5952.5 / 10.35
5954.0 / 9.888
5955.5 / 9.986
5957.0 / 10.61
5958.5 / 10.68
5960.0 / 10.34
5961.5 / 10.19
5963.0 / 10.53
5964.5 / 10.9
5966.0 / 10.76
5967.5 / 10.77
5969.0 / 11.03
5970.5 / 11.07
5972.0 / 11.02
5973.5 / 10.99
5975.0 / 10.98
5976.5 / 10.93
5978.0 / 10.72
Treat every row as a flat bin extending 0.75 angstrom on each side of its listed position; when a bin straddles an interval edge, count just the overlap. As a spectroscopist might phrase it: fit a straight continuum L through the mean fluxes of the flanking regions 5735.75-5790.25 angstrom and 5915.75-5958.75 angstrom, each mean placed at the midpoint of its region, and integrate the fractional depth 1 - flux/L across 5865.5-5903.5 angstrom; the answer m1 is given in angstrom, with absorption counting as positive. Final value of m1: 4.9 angstrom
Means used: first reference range 10.6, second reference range 10.5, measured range 9.2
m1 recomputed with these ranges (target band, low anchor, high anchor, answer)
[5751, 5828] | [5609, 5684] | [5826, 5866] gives 0.8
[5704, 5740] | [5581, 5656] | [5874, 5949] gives -1.6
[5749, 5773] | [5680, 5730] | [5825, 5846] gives -0.4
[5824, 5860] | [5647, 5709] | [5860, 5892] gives -2.1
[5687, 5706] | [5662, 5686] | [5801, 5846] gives 0.8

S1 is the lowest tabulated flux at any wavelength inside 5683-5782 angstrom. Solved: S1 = 9.346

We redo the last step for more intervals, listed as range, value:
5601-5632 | 8.669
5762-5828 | 9.682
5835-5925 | 5.507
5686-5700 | 9.711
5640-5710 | 9.421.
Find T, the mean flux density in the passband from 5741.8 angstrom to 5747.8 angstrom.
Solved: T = 10.8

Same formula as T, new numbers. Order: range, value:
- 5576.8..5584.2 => 9.96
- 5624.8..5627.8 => 9.85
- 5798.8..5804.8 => 10.7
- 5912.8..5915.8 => 10.4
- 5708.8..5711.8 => 9.39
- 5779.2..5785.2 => 9.98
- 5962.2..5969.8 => 10.8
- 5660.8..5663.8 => 9.85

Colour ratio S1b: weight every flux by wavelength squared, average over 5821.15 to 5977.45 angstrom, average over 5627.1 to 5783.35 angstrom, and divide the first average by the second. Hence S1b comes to 1.05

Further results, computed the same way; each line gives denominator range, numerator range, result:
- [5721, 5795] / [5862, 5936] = 0.98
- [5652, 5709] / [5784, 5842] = 1.07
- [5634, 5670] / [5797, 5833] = 1.07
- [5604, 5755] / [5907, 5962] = 1.10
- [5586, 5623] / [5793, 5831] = 1.16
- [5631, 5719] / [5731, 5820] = 1.06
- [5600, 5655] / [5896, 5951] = 1.10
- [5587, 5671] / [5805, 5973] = 1.11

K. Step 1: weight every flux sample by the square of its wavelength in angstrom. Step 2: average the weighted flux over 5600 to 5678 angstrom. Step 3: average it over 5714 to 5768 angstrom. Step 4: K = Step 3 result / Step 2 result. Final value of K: 1.07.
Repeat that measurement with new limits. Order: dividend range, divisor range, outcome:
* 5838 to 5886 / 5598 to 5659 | 1.13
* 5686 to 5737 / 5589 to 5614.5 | 1.08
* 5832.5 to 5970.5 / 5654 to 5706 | 1.07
